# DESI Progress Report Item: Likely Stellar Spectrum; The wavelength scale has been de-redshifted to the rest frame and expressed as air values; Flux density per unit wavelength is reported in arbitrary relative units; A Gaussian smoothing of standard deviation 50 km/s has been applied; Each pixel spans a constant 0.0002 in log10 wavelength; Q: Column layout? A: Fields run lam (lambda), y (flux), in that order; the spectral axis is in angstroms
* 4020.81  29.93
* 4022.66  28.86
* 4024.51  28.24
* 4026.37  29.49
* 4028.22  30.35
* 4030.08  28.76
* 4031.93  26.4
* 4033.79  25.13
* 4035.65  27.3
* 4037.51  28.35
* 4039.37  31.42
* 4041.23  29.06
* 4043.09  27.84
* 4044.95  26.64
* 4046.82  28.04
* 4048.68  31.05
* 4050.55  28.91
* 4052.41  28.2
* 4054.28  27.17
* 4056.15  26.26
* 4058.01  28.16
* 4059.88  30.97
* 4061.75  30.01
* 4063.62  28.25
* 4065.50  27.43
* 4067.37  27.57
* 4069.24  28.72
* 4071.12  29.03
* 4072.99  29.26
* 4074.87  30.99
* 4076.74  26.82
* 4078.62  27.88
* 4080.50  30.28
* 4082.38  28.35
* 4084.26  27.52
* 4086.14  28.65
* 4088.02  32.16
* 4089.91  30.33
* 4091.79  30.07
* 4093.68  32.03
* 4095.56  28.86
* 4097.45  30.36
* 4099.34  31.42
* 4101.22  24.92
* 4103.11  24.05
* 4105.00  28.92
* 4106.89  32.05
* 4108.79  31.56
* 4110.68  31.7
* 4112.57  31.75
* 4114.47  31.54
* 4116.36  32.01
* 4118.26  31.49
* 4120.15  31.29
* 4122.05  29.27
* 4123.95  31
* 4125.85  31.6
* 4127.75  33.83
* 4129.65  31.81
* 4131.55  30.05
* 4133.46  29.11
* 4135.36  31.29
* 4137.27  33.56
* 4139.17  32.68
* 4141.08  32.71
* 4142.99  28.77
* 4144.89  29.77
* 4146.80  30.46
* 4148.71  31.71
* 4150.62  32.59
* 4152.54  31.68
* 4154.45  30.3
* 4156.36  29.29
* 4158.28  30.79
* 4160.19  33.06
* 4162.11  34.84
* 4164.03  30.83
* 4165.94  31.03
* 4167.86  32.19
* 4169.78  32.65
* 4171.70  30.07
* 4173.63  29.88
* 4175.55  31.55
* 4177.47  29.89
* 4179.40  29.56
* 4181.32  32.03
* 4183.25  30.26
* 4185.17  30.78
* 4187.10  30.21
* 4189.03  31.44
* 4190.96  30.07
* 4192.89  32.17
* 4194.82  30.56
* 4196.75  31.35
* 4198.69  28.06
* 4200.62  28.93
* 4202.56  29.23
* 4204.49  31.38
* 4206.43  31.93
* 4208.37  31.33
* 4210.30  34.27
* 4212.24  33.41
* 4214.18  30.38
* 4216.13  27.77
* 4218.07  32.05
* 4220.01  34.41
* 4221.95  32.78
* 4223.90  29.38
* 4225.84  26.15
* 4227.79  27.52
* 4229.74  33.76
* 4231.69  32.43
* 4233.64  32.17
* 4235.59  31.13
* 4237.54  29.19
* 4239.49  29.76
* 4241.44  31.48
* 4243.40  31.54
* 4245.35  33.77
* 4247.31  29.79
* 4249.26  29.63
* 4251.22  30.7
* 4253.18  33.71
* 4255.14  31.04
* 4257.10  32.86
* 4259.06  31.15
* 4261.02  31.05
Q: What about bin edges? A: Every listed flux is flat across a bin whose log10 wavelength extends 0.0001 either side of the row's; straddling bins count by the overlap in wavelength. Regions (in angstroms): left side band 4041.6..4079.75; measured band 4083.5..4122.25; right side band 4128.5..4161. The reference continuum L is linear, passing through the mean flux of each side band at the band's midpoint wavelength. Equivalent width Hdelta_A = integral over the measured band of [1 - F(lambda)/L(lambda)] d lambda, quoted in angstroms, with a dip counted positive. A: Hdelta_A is -0.4 angstroms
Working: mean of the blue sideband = 28.5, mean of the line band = 30.1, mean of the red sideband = 31.2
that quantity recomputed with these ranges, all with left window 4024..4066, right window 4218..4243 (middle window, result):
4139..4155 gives -0.7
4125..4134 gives -0.6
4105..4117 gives -0.9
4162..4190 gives -0.8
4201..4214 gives -0.5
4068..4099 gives -0.6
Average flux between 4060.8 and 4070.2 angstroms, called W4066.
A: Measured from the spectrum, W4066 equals 28.4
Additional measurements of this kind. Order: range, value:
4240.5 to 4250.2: 31.2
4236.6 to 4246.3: 31.2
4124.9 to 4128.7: 32.7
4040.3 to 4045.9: 27.8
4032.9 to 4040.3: 28.1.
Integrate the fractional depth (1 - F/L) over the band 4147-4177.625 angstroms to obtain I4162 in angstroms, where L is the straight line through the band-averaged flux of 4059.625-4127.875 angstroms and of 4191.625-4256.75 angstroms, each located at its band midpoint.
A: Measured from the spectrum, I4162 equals -0.99 angstroms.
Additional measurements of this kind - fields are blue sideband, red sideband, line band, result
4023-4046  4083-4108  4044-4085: 0.36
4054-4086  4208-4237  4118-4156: -1.90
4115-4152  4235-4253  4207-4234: -0.23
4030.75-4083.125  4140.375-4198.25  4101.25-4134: -0.86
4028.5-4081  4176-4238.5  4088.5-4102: -0.37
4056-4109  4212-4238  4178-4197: -0.26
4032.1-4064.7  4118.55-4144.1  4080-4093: 0.02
